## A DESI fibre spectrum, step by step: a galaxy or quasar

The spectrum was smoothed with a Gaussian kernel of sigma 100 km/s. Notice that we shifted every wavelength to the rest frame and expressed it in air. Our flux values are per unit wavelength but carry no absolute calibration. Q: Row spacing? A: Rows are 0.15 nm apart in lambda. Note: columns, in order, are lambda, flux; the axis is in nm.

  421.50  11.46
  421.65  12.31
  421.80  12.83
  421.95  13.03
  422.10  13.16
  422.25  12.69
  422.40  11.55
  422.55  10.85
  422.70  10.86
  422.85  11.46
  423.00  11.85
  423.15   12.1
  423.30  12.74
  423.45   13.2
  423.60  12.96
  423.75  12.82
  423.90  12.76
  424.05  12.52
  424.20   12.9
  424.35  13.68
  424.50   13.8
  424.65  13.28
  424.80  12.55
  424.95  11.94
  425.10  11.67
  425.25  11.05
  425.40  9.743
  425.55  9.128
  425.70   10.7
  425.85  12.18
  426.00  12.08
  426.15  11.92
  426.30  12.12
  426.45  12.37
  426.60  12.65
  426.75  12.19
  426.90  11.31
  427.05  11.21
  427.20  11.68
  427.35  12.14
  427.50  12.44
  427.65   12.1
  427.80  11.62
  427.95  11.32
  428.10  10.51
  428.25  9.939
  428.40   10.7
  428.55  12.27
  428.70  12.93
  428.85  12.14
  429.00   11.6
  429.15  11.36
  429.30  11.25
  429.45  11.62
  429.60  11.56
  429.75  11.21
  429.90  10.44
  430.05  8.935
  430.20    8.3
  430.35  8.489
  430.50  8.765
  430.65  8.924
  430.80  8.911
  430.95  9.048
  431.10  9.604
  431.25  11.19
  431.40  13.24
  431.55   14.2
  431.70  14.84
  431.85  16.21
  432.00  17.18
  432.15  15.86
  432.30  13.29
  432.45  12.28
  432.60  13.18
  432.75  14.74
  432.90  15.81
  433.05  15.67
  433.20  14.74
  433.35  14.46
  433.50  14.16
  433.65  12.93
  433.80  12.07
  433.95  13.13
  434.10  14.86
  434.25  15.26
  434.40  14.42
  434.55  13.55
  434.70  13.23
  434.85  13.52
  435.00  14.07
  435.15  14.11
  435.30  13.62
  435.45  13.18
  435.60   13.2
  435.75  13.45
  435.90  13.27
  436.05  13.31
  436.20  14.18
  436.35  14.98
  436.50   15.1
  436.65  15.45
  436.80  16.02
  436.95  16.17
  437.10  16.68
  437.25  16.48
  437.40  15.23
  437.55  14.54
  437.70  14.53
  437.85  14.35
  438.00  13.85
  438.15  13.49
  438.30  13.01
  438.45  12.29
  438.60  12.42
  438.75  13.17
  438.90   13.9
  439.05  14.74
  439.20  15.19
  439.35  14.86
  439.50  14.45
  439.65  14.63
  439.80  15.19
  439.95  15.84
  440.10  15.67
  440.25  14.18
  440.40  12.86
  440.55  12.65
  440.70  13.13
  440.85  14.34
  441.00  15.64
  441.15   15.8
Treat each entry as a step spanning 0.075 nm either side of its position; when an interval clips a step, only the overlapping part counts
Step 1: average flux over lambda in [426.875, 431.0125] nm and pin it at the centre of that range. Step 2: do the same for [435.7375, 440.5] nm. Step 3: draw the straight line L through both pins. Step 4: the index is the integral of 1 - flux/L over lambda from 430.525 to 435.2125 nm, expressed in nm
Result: -0.40 nm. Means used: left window 10.8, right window 14.5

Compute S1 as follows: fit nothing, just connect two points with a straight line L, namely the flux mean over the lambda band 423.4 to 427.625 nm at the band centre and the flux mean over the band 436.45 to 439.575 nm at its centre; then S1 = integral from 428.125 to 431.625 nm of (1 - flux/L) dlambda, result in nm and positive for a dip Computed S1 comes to 0.603 nm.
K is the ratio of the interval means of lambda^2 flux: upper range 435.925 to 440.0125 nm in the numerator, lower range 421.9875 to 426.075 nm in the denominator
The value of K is 1.3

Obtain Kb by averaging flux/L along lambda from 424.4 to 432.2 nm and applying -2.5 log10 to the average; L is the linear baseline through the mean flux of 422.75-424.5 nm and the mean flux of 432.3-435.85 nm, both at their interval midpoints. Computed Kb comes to 0.14 mag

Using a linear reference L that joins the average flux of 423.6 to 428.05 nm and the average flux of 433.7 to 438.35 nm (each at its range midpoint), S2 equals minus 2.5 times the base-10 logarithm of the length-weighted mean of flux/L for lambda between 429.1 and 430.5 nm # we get 0.25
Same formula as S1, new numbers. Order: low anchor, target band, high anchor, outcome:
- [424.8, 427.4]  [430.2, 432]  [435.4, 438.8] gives 0.21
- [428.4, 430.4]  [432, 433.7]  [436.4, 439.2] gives -0.28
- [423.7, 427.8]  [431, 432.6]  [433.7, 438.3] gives -0.04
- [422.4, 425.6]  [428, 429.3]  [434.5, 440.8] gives 0.14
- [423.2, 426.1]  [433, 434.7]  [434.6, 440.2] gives -0.04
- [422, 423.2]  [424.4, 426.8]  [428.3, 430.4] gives -0.09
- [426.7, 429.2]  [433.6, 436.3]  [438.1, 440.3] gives -0.09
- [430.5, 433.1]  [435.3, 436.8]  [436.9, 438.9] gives -0.02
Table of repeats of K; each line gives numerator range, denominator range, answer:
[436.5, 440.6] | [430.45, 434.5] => 1.12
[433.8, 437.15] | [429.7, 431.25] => 1.56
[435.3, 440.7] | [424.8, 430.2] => 1.32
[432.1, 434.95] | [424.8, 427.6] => 1.25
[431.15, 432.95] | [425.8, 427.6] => 1.22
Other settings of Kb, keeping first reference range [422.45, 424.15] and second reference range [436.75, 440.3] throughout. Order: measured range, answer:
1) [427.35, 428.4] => 0.142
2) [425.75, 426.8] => 0.043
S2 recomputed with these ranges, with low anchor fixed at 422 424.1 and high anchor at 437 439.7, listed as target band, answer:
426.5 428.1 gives 0.090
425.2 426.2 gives 0.155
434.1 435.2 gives -0.019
